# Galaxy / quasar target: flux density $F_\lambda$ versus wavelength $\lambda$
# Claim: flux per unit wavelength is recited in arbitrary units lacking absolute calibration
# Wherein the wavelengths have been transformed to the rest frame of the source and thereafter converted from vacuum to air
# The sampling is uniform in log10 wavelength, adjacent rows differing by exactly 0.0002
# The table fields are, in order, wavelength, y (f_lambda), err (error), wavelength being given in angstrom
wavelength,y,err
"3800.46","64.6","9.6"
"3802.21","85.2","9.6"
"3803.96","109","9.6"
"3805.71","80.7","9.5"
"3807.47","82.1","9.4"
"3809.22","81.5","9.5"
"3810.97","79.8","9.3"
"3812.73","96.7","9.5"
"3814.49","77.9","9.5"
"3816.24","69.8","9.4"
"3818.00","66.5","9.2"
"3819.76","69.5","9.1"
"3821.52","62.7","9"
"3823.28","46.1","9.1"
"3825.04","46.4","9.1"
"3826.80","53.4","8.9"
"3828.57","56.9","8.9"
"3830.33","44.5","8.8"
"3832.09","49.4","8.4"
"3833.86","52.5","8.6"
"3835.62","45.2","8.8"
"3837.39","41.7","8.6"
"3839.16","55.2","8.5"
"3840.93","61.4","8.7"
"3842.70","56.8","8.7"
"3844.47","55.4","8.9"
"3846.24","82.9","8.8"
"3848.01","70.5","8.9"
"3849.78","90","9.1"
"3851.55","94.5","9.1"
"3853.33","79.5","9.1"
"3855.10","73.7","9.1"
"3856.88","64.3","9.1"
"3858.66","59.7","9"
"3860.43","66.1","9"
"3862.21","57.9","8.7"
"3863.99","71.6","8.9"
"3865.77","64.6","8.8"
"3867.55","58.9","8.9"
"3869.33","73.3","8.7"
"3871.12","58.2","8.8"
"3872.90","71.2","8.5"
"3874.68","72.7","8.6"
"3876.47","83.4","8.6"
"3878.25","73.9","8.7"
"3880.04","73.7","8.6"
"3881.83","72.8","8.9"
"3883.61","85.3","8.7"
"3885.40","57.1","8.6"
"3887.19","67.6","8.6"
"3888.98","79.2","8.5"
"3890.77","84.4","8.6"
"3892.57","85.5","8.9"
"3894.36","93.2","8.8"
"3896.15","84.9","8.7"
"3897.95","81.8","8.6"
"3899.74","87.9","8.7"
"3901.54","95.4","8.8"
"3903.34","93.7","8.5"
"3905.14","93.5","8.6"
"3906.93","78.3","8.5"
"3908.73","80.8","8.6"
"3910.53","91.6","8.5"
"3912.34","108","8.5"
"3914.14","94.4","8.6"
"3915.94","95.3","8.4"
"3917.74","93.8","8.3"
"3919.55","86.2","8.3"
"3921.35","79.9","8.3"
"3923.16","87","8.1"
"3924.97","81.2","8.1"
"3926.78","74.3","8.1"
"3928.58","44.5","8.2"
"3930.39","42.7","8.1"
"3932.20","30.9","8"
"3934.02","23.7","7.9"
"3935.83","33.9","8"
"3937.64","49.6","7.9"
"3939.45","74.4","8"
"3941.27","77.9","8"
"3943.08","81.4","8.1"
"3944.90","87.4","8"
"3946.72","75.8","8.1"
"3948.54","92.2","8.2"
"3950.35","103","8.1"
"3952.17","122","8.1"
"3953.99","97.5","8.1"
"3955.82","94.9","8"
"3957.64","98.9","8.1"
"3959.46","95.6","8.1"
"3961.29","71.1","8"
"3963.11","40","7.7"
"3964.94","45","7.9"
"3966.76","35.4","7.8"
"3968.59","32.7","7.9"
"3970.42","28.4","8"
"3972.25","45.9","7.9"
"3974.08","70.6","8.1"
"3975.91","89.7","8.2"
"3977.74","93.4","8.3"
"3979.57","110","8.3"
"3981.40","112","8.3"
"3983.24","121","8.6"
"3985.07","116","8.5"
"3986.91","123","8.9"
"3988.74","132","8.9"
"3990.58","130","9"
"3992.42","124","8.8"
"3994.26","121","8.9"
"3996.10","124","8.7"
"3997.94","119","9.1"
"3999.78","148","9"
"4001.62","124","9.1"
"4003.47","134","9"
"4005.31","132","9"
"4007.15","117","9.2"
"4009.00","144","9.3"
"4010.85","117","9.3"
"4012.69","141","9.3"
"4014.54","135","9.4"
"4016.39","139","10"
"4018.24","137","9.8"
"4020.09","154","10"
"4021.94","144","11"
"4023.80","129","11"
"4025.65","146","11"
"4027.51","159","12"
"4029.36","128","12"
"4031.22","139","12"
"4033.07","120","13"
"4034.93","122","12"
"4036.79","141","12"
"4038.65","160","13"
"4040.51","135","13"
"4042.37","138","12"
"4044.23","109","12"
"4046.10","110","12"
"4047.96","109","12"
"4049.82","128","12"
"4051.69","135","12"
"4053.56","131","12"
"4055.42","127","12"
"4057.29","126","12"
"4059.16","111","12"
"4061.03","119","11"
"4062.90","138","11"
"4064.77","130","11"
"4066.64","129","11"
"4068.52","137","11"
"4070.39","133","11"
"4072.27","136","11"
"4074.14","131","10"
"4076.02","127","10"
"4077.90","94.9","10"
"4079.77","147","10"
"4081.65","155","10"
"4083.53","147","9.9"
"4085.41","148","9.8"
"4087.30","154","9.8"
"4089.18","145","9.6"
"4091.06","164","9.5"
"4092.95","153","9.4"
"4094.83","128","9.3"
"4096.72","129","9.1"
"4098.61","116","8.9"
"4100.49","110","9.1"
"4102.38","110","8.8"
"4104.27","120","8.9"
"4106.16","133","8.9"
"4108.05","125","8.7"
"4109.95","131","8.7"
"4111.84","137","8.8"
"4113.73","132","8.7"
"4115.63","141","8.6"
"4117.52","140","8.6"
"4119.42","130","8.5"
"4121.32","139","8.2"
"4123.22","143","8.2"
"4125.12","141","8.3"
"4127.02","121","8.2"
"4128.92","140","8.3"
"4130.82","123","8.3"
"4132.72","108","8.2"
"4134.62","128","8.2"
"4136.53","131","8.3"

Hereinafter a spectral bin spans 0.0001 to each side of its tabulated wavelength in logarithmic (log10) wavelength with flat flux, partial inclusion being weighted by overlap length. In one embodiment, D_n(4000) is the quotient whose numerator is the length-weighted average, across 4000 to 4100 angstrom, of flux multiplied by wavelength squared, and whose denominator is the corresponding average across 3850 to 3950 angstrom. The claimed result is 1.92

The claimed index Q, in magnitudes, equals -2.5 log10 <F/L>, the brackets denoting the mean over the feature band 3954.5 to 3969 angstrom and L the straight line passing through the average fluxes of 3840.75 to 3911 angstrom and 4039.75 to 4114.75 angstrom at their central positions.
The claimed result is 0.43 mag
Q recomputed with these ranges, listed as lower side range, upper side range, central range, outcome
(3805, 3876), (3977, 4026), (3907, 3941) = 0.343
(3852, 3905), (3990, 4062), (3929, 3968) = 0.417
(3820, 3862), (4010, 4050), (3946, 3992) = 0.255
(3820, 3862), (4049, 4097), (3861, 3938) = 0.065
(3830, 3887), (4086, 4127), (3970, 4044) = -0.157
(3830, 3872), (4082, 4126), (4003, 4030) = -0.231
